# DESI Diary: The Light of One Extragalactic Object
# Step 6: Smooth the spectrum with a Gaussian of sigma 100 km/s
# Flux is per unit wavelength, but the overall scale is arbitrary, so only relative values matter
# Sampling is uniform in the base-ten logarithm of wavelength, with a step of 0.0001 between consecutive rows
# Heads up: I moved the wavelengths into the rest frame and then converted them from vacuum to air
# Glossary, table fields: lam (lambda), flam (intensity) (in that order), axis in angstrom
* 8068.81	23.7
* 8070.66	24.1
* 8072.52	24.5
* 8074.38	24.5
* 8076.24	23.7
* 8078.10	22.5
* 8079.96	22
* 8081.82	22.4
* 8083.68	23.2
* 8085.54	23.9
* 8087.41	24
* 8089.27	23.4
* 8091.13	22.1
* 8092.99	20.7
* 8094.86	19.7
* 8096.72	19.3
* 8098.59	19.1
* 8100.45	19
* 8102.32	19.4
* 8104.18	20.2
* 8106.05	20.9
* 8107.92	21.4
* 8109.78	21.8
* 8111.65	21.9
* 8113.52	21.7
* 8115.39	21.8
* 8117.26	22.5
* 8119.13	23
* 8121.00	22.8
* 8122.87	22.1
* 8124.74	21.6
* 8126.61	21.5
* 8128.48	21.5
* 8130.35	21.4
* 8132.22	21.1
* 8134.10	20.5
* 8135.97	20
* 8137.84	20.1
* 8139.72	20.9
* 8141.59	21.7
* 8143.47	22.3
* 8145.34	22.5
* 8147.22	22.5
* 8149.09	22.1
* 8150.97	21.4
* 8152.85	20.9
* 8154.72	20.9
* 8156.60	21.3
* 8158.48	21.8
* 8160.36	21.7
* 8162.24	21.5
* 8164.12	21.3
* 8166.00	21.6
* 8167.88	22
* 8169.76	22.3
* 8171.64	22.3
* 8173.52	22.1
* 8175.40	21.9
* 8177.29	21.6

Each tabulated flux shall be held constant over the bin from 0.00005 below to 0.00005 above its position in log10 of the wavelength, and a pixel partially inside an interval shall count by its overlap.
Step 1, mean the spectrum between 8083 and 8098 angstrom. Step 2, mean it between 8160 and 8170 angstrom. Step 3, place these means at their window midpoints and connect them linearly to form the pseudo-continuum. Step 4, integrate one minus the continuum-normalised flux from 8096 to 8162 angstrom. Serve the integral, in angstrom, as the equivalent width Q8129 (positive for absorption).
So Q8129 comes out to 1.6 angstrom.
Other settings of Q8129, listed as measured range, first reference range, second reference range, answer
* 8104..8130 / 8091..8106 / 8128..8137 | -1.8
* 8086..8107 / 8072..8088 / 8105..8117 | 1.6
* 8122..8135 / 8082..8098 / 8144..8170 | 0.3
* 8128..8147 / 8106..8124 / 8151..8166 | 0.4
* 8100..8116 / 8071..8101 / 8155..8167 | 0.8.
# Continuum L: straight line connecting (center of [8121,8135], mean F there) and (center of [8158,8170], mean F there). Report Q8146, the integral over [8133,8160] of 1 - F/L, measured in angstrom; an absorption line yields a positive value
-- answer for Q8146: 0.3 angstrom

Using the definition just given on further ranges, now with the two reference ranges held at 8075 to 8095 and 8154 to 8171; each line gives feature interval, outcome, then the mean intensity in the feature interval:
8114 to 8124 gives -0.1 angstrom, 22.4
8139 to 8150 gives -0.1 angstrom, 22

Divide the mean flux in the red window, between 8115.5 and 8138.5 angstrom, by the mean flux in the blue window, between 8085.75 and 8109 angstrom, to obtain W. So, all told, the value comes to 1.0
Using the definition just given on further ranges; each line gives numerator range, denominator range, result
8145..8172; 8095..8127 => 1.03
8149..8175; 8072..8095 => 0.95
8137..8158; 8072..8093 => 0.93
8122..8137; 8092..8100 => 1.08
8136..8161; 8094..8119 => 1.04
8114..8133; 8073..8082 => 0.95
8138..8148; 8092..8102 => 1.12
